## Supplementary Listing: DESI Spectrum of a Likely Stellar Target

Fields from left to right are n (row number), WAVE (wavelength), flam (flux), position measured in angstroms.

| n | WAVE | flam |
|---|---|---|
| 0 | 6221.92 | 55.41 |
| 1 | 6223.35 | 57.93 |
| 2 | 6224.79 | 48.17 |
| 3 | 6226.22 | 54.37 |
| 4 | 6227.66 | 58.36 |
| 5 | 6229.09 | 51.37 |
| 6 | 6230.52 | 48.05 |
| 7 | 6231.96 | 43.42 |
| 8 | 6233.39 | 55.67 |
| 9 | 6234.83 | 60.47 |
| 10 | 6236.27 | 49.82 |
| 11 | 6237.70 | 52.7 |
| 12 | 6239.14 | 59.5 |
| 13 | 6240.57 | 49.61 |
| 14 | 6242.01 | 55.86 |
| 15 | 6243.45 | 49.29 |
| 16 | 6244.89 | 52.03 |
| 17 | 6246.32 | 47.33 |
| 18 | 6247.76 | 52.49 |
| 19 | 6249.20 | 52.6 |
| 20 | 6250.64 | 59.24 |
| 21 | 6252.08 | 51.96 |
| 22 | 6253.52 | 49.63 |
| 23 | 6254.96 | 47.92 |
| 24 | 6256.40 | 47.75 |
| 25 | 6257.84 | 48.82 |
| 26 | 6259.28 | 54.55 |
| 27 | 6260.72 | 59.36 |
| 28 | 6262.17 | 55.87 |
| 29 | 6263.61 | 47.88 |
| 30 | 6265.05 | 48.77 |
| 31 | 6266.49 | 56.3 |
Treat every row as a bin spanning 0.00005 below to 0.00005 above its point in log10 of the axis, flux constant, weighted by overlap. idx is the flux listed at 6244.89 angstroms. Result 52.03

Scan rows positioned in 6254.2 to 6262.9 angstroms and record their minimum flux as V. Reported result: 47.75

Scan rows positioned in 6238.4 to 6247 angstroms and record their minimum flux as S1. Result 47.33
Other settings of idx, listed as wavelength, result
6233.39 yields 55.67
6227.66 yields 58.36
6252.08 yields 51.96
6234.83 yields 60.47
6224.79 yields 48.17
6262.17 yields 55.87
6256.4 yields 47.75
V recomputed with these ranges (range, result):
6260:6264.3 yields 47.88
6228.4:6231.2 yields 48.05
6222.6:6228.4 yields 48.17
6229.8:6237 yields 43.42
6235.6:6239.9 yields 49.82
